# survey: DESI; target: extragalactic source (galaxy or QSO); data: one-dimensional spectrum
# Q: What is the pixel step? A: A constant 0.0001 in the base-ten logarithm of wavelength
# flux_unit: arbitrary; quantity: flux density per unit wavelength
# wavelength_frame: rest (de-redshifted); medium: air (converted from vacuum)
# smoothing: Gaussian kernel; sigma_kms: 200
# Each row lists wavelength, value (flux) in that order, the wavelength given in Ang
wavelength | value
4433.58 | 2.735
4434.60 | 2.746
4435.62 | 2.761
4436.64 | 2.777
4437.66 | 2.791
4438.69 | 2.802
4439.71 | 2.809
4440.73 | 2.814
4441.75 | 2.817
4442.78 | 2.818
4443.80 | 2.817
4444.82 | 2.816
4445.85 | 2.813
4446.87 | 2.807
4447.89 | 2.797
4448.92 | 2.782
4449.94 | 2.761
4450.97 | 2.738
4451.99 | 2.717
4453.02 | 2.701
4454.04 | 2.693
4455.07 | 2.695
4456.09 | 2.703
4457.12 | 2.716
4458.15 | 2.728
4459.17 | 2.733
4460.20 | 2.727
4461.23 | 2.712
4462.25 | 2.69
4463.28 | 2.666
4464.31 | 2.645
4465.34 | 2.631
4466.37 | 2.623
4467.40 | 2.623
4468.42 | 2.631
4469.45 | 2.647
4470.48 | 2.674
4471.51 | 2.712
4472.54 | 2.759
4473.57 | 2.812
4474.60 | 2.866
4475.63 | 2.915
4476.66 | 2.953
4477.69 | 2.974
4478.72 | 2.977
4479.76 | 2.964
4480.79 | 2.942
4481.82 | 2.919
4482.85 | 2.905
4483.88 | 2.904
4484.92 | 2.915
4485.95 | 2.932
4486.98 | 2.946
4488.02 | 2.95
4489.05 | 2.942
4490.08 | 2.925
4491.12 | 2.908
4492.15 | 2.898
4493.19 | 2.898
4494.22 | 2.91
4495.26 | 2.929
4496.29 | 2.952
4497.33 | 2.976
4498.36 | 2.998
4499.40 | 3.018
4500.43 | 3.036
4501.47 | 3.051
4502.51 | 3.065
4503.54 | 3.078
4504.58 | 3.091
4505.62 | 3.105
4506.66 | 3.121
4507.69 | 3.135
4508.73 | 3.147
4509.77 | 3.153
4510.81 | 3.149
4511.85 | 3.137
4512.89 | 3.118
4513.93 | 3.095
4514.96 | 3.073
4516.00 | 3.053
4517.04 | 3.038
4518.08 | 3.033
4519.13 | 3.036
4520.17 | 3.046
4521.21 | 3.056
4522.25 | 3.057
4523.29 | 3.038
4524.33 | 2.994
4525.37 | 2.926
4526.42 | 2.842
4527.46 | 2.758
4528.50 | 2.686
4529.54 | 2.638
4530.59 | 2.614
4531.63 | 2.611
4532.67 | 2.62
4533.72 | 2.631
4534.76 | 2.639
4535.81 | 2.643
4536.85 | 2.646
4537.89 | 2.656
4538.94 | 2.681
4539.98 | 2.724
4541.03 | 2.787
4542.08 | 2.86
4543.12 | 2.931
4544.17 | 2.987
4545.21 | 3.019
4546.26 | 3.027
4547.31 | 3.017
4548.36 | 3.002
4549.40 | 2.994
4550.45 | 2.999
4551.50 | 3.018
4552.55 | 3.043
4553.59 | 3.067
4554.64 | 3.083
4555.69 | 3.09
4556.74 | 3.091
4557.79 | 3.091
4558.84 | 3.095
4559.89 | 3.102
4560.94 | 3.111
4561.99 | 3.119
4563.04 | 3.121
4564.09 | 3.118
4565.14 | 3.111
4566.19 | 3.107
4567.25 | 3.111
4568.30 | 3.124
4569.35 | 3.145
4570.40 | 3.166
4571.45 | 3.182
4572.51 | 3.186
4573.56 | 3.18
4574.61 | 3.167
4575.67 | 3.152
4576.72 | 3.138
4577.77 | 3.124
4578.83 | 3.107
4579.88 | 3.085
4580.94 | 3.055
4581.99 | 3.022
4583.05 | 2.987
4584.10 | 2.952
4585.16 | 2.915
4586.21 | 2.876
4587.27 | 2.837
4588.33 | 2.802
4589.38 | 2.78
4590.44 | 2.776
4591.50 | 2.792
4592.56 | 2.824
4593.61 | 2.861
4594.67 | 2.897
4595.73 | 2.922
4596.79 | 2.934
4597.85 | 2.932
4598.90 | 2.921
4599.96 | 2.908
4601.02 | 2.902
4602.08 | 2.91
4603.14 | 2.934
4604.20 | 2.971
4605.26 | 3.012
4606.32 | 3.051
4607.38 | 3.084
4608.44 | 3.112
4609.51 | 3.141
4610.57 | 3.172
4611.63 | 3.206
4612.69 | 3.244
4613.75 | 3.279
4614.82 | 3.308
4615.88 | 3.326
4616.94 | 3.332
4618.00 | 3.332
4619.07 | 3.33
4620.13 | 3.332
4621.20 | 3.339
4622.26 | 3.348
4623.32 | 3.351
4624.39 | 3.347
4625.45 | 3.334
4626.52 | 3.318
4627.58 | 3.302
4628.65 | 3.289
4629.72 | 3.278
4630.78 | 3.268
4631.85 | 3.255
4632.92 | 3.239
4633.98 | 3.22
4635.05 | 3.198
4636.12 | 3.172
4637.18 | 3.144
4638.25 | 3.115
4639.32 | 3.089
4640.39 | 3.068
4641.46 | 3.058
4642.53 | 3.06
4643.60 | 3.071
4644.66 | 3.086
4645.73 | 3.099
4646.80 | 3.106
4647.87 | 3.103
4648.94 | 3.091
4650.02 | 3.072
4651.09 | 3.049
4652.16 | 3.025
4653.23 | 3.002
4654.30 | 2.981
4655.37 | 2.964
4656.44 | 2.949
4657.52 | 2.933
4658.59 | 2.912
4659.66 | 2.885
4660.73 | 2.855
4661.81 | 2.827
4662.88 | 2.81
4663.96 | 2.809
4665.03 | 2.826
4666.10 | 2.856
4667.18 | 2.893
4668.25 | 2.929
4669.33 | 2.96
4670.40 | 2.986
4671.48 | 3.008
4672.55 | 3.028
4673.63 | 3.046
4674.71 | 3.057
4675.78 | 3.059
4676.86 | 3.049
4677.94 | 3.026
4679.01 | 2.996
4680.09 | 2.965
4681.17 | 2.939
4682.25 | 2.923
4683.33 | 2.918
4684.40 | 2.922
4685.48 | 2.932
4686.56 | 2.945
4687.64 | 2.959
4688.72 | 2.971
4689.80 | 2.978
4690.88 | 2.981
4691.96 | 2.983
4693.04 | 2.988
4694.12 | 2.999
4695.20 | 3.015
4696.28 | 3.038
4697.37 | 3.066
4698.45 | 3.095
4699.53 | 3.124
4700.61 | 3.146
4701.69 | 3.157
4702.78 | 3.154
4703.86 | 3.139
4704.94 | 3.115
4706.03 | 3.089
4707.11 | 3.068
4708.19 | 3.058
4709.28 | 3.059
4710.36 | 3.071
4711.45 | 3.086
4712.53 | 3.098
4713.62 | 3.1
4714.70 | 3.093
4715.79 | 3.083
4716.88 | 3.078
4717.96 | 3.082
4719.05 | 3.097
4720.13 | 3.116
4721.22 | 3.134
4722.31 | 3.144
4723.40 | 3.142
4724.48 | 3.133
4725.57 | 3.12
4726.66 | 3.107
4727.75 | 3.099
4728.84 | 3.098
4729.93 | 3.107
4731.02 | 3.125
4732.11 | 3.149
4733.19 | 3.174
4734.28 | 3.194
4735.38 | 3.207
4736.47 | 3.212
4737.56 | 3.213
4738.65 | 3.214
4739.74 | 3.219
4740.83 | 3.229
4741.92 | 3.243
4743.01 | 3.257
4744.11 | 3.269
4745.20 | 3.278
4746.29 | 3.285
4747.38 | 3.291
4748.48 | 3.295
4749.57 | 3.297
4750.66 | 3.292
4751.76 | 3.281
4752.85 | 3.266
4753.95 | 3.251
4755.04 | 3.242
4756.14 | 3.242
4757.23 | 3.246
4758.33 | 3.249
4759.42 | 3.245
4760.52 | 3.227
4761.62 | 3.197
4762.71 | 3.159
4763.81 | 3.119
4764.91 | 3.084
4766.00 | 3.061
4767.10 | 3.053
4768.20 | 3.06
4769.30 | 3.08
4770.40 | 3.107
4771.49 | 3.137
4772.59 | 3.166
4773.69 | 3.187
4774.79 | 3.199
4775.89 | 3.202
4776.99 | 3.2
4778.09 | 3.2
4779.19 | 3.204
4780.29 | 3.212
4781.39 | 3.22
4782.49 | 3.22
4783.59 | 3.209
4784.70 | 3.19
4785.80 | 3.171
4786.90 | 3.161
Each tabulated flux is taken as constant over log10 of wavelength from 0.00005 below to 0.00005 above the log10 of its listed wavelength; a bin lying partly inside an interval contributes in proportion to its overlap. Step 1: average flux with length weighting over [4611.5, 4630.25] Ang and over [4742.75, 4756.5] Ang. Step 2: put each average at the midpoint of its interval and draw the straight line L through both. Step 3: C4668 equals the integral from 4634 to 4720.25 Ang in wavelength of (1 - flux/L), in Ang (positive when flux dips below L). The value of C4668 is 7.1 Ang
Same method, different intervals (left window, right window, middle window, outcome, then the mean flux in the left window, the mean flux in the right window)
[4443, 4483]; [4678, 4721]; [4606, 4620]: -1.4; 2.77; 3.04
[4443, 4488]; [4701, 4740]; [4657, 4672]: 0.8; 2.79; 3.13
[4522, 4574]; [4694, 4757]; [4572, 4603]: 0.3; 2.95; 3.16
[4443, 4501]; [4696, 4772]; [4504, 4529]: -1.4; 2.82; 3.16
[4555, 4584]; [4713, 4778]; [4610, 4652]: -1.0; 3.11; 3.18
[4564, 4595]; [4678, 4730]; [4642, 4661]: 0.2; 3.02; 3.06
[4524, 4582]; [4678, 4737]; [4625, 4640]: -1.0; 2.97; 3.07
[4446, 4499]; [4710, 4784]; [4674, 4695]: 0.8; 2.81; 3.18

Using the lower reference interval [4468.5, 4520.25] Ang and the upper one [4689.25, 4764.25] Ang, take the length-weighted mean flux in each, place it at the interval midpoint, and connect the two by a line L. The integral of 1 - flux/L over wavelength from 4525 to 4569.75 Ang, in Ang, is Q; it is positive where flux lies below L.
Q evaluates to 1.3 Ang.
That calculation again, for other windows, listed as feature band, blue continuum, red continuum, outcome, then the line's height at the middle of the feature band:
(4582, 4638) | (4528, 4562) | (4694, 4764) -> -2.20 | 2.98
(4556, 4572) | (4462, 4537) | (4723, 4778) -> -0.77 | 2.98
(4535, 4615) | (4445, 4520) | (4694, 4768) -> -0.39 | 2.99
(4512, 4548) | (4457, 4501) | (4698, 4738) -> 0.36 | 2.9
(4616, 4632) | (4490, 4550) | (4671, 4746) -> -1.59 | 3.02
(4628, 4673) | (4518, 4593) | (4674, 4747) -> 0.04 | 3.04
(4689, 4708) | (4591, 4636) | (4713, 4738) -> 0.41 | 3.13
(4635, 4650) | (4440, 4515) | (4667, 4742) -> -0.41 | 3.02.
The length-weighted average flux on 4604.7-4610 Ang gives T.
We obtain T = 3.08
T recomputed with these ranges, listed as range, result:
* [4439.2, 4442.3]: 2.81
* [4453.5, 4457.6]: 2.7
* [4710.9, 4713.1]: 3.08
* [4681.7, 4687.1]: 2.93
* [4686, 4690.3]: 2.96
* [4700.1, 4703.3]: 3.15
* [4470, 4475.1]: 2.76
